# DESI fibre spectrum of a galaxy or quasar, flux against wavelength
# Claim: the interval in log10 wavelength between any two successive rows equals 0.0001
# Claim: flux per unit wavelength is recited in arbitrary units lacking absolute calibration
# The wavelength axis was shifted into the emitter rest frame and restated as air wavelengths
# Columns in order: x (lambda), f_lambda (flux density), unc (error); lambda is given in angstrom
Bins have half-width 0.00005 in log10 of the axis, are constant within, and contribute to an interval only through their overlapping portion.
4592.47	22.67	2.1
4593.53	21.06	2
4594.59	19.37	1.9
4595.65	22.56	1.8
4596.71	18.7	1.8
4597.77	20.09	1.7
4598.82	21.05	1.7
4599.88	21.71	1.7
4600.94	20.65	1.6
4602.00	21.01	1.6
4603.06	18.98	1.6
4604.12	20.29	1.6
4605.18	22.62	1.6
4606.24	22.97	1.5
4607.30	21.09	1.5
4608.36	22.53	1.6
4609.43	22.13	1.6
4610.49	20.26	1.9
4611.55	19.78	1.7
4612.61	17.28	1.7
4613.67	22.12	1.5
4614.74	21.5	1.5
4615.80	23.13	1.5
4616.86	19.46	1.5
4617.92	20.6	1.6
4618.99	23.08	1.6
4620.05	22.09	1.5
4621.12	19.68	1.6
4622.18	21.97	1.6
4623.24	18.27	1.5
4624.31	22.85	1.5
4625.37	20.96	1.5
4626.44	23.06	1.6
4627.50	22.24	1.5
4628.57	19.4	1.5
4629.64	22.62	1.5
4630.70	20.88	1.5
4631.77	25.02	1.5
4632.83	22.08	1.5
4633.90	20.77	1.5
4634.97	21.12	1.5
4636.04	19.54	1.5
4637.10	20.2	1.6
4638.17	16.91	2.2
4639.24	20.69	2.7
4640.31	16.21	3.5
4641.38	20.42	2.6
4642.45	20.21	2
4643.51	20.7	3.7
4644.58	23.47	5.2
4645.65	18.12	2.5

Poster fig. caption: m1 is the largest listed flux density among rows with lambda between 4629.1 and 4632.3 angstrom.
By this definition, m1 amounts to 25.02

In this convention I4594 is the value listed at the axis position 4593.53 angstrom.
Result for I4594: 21.06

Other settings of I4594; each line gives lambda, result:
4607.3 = 21.09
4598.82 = 21.05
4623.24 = 18.27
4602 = 21.01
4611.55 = 19.78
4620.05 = 22.09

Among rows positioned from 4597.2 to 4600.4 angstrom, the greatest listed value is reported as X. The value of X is 21.71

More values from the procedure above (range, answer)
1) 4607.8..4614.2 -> 22.53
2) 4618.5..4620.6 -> 23.08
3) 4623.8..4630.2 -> 23.06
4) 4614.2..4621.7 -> 23.13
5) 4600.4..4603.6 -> 21.01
